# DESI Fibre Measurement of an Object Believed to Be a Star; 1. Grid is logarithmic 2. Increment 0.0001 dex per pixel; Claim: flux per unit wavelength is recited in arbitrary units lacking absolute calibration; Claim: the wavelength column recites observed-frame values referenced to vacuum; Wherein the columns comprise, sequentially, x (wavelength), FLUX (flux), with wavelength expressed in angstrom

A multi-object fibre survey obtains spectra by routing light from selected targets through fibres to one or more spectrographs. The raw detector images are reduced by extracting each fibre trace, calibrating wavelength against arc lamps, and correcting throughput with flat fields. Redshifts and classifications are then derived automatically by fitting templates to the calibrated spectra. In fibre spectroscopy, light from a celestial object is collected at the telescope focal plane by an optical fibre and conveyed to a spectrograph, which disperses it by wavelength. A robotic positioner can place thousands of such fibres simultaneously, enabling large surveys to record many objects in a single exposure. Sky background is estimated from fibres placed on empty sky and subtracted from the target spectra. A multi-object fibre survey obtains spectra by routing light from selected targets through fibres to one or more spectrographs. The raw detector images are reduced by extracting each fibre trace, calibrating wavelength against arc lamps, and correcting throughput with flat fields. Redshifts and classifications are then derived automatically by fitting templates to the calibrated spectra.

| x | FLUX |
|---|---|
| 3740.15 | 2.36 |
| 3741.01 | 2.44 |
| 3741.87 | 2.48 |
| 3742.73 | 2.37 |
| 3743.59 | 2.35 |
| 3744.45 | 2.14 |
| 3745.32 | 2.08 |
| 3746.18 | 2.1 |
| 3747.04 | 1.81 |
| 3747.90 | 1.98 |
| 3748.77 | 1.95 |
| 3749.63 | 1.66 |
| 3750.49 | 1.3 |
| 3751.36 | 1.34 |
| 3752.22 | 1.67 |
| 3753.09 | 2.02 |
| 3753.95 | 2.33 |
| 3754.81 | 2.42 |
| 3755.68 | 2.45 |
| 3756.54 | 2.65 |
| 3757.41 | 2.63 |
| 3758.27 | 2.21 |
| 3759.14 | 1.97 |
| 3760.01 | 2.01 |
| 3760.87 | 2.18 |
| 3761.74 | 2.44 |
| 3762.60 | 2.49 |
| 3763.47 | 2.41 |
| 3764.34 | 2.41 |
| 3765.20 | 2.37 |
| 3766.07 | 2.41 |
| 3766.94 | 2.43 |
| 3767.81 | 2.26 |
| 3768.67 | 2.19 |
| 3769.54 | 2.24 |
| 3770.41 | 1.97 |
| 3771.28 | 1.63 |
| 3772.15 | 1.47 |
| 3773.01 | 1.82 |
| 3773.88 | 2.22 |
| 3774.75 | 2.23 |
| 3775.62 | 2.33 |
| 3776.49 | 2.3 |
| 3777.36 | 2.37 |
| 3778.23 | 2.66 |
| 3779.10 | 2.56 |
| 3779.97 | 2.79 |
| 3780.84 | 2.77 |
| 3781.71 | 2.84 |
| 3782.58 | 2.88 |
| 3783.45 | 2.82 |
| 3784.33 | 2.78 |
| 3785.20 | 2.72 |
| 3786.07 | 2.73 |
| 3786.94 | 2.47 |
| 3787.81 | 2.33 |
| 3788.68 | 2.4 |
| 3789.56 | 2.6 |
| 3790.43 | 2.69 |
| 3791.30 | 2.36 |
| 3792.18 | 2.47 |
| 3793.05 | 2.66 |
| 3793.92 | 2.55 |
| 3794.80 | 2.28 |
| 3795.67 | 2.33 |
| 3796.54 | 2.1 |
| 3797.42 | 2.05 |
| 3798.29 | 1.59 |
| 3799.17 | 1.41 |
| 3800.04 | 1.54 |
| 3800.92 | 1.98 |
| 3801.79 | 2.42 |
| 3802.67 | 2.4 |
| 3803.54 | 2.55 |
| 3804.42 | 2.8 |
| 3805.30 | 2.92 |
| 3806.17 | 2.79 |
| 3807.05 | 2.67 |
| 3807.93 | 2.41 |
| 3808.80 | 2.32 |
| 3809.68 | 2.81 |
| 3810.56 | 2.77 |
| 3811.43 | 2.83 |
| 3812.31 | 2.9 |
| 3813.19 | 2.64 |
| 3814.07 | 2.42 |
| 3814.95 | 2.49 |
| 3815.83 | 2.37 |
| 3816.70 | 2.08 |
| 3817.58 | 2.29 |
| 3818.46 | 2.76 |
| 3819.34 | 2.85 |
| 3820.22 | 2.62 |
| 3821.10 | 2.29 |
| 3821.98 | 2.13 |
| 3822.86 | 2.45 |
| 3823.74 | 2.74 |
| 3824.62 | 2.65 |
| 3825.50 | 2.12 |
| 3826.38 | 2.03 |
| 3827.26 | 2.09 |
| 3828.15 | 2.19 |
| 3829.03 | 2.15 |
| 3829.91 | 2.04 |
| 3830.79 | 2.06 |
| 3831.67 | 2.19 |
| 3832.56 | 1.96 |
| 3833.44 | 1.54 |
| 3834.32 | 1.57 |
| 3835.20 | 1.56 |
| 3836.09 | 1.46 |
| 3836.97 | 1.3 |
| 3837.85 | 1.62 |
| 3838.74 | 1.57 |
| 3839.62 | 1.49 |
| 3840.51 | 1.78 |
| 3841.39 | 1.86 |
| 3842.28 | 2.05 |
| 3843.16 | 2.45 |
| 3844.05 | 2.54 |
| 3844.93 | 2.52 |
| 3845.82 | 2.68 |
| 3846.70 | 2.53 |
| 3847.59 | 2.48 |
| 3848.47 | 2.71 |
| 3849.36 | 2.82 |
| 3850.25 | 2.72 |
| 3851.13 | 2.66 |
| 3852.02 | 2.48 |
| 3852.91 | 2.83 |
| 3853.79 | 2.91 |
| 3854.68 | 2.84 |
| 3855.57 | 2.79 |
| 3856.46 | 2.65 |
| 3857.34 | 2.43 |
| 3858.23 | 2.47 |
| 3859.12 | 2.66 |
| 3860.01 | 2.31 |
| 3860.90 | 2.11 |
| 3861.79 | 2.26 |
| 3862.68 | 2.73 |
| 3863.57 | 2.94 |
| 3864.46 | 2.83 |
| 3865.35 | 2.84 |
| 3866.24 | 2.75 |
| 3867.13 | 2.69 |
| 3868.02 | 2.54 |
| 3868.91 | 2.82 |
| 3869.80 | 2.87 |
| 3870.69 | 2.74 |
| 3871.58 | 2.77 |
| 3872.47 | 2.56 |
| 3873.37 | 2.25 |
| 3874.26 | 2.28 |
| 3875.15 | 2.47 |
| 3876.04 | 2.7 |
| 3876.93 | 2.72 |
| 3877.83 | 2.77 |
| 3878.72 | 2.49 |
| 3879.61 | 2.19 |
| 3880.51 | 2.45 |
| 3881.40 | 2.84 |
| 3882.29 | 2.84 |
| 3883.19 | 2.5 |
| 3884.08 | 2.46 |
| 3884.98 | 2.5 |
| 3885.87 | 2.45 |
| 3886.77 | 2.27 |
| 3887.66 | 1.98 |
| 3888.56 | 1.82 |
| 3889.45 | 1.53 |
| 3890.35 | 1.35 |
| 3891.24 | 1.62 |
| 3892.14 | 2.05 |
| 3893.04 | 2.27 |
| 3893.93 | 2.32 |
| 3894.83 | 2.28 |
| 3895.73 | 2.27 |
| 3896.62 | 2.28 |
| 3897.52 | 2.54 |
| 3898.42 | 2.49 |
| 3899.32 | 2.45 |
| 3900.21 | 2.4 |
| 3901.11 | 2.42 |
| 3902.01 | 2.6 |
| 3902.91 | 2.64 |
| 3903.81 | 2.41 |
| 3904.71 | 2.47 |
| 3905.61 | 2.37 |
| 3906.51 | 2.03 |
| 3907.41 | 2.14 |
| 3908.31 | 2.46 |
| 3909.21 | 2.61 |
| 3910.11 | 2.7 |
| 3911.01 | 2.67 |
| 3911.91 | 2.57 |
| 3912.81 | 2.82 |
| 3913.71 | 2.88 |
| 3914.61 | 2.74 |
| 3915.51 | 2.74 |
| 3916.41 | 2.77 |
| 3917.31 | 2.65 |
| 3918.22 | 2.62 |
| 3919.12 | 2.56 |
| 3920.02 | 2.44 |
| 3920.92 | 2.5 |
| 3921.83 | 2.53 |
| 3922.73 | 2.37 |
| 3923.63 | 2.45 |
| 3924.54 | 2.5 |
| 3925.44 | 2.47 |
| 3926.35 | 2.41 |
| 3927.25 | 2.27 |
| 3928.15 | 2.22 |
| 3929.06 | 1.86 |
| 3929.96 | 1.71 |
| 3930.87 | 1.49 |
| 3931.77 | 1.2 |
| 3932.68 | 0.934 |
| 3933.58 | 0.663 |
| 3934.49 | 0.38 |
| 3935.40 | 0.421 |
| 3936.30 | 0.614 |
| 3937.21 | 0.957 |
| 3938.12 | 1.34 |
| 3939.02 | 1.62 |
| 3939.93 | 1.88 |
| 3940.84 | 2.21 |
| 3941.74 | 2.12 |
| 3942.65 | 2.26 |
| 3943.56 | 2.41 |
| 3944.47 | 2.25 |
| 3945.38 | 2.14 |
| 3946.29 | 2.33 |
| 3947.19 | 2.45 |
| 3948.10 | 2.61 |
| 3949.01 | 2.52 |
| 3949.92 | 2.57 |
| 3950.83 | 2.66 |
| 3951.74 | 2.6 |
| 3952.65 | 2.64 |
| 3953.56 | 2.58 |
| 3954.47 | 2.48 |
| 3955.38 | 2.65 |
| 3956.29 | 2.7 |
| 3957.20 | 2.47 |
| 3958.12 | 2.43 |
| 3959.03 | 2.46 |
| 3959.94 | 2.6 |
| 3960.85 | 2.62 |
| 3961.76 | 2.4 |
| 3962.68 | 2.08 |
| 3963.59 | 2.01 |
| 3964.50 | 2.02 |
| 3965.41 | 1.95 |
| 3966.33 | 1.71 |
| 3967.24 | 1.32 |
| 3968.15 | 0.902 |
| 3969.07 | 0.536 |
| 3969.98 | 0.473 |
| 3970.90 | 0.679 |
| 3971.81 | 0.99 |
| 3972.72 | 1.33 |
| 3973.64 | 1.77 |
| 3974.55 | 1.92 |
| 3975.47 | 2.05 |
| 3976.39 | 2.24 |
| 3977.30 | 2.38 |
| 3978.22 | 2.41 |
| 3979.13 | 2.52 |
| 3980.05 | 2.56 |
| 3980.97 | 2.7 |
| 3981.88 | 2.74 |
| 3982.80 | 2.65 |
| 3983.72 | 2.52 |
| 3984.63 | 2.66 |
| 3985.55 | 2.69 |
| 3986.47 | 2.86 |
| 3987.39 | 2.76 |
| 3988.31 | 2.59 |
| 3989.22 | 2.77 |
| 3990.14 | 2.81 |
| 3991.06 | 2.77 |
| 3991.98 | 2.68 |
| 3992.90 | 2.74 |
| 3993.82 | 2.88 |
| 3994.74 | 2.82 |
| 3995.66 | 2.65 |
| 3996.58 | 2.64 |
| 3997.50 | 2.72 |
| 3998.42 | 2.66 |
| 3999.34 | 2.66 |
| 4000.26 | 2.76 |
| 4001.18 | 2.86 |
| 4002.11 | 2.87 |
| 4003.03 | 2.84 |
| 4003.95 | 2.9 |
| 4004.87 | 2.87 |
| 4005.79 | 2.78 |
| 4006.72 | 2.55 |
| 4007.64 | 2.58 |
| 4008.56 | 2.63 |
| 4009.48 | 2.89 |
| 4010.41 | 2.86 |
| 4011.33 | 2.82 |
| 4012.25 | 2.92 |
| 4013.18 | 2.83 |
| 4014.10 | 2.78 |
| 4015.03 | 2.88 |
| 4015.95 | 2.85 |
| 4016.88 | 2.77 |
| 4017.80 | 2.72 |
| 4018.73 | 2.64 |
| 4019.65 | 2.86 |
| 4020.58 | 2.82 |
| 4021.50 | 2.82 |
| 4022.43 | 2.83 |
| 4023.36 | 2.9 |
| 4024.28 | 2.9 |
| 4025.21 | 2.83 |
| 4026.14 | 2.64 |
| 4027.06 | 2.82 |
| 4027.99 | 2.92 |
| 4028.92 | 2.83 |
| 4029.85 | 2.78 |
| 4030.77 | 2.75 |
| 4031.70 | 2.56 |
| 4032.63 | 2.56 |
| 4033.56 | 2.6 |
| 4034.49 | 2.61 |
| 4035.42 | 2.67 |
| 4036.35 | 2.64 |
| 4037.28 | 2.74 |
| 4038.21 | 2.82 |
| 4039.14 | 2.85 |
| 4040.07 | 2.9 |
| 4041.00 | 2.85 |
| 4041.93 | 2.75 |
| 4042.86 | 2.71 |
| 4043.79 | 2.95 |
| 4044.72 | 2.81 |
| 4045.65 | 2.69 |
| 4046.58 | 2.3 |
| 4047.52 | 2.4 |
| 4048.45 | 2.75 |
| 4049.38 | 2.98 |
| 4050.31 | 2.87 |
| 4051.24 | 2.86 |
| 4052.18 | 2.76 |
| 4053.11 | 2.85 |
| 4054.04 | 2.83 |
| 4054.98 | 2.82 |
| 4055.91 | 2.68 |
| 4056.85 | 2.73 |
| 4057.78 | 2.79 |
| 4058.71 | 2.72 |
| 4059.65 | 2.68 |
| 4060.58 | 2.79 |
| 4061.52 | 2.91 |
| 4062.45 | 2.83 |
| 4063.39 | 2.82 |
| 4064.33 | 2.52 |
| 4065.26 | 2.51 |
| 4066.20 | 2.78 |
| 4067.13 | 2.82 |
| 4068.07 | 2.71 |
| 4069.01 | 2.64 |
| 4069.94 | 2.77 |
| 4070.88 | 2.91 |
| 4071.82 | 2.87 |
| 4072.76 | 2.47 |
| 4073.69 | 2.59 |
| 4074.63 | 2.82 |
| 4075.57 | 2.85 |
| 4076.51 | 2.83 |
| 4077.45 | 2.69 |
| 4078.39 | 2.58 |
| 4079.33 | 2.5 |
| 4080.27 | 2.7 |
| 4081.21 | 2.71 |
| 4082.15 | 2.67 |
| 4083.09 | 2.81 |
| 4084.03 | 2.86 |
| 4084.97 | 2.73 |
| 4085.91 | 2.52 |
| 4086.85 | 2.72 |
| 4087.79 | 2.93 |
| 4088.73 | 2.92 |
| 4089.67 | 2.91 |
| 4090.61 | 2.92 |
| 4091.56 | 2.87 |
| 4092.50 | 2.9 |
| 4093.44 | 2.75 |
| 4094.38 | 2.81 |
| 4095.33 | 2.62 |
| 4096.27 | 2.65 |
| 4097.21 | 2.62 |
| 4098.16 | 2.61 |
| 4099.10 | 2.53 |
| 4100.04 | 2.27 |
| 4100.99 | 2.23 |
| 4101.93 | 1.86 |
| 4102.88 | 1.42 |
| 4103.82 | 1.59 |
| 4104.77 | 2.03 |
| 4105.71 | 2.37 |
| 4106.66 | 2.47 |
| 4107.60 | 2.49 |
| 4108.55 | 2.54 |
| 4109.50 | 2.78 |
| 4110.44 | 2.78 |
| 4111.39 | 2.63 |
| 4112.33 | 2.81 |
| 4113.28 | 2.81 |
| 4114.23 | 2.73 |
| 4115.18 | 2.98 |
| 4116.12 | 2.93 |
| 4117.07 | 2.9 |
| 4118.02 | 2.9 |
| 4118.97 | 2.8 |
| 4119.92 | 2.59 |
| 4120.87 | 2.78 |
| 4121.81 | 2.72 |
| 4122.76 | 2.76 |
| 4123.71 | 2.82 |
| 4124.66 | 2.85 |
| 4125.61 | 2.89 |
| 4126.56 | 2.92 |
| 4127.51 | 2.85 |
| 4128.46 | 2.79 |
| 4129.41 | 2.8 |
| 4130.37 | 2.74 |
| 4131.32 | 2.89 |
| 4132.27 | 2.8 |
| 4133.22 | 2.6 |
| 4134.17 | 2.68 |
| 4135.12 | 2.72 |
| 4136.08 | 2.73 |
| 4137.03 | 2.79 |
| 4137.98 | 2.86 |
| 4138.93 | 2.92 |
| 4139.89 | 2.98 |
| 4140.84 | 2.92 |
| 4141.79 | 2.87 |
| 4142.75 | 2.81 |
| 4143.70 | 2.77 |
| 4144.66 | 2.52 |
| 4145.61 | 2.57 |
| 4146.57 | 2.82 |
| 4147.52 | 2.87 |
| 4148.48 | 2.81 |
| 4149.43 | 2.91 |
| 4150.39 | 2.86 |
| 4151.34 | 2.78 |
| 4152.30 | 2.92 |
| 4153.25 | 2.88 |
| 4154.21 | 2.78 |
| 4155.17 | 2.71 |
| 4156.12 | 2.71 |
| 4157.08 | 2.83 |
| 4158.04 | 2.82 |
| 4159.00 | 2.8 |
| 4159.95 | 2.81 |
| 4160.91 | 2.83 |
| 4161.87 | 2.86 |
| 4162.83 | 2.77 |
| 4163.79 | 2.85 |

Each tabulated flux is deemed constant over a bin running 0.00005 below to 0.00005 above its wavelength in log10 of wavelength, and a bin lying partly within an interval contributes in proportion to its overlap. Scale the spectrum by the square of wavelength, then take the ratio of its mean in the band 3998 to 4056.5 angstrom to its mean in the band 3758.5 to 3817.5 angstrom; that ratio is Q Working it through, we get 1.31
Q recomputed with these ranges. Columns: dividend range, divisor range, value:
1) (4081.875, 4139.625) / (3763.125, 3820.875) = 1.30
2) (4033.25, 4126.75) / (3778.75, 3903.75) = 1.27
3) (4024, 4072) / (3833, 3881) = 1.26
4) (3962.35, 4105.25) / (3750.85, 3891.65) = 1.22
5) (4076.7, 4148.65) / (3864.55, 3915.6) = 1.23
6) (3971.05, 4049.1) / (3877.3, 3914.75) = 1.18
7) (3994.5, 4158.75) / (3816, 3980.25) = 1.34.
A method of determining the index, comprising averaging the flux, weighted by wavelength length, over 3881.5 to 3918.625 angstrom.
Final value 2.39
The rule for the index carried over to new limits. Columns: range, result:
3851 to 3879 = 2.63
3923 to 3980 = 1.94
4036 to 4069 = 2.75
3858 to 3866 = 2.58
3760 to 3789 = 2.39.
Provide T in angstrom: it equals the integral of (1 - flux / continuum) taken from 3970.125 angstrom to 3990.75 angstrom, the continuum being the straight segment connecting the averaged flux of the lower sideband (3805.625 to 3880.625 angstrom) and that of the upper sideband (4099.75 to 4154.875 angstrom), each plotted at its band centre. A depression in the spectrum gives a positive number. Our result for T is 2.20 angstrom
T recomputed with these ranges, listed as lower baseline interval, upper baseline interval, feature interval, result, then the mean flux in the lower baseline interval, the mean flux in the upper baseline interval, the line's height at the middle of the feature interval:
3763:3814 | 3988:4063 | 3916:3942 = 7.49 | 2.41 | 2.77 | 2.62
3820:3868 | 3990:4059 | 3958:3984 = 6.70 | 2.32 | 2.76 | 2.63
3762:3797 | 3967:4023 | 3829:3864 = 2.33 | 2.41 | 2.48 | 2.43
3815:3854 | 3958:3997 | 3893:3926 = -4.13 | 2.23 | 2.22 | 2.22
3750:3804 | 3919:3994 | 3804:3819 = -2.33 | 2.29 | 2.11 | 2.25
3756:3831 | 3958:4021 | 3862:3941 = 4.46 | 2.39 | 2.43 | 2.41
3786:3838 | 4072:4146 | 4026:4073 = -2.46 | 2.3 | 2.69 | 2.61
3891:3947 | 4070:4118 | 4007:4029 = -3.40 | 2.16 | 2.63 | 2.43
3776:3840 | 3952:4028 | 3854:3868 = -1.45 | 2.33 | 2.48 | 2.38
